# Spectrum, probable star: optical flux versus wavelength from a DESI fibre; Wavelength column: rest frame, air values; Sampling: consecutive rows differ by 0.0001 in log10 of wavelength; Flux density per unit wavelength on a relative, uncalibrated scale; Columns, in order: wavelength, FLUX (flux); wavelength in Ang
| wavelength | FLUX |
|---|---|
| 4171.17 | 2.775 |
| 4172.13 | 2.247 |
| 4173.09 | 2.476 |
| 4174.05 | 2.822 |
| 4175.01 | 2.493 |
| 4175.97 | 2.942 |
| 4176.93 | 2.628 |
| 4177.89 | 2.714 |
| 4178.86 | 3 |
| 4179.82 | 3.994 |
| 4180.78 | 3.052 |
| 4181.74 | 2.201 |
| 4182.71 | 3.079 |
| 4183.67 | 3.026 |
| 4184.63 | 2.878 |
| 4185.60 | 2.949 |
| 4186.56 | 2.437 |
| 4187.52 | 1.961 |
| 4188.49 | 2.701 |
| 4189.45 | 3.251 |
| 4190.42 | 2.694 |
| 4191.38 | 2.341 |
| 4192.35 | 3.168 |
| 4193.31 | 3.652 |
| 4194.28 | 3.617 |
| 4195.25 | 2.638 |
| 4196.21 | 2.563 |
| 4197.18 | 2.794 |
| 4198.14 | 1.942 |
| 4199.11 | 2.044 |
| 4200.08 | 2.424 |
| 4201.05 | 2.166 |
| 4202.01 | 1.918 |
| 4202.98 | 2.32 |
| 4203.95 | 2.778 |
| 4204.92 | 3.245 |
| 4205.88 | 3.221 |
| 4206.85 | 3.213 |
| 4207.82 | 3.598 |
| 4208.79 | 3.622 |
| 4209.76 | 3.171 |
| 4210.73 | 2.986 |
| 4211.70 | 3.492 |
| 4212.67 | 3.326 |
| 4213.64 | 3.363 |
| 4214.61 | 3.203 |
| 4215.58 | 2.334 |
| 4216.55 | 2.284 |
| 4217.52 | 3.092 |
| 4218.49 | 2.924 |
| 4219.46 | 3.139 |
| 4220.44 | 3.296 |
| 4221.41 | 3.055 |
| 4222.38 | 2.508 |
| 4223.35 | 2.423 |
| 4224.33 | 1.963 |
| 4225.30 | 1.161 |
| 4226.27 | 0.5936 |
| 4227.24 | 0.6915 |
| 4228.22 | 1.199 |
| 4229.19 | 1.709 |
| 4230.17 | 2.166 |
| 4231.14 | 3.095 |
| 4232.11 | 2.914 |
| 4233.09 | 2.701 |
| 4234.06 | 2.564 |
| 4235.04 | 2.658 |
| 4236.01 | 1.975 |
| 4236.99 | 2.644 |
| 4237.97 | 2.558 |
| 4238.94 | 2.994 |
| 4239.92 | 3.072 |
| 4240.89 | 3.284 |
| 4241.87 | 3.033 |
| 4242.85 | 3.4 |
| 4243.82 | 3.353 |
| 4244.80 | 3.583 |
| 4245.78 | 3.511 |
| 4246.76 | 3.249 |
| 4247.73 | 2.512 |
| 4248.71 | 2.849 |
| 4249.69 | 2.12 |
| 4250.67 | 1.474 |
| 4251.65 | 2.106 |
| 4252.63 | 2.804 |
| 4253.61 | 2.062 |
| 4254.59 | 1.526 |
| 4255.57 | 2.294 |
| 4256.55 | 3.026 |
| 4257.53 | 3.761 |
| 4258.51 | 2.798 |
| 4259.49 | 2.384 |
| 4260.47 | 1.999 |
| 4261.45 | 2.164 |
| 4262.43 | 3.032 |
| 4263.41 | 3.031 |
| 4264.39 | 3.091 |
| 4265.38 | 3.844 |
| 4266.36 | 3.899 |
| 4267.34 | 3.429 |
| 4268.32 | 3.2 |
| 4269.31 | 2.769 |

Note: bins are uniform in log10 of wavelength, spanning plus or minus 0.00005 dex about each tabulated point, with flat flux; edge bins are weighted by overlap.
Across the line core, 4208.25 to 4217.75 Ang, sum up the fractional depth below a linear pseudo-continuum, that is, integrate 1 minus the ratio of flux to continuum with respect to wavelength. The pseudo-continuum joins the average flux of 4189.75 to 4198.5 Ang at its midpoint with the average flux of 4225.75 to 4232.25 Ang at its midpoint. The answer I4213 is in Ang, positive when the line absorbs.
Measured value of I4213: -3.7 Ang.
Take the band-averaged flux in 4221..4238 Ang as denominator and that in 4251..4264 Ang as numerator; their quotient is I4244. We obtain 1.2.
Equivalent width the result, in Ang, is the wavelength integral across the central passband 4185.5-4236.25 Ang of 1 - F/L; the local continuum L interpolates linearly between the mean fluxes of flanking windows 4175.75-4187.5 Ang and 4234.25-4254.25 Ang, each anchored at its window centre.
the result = 3.4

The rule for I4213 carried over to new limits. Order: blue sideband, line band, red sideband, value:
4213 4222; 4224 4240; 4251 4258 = 3.62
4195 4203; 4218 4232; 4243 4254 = 1.99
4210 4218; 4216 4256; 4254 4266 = 5.35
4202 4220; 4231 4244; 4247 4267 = -0.20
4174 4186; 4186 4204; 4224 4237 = 0.26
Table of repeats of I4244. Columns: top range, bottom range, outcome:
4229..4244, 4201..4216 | 0.91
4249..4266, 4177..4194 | 0.89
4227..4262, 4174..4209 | 0.92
